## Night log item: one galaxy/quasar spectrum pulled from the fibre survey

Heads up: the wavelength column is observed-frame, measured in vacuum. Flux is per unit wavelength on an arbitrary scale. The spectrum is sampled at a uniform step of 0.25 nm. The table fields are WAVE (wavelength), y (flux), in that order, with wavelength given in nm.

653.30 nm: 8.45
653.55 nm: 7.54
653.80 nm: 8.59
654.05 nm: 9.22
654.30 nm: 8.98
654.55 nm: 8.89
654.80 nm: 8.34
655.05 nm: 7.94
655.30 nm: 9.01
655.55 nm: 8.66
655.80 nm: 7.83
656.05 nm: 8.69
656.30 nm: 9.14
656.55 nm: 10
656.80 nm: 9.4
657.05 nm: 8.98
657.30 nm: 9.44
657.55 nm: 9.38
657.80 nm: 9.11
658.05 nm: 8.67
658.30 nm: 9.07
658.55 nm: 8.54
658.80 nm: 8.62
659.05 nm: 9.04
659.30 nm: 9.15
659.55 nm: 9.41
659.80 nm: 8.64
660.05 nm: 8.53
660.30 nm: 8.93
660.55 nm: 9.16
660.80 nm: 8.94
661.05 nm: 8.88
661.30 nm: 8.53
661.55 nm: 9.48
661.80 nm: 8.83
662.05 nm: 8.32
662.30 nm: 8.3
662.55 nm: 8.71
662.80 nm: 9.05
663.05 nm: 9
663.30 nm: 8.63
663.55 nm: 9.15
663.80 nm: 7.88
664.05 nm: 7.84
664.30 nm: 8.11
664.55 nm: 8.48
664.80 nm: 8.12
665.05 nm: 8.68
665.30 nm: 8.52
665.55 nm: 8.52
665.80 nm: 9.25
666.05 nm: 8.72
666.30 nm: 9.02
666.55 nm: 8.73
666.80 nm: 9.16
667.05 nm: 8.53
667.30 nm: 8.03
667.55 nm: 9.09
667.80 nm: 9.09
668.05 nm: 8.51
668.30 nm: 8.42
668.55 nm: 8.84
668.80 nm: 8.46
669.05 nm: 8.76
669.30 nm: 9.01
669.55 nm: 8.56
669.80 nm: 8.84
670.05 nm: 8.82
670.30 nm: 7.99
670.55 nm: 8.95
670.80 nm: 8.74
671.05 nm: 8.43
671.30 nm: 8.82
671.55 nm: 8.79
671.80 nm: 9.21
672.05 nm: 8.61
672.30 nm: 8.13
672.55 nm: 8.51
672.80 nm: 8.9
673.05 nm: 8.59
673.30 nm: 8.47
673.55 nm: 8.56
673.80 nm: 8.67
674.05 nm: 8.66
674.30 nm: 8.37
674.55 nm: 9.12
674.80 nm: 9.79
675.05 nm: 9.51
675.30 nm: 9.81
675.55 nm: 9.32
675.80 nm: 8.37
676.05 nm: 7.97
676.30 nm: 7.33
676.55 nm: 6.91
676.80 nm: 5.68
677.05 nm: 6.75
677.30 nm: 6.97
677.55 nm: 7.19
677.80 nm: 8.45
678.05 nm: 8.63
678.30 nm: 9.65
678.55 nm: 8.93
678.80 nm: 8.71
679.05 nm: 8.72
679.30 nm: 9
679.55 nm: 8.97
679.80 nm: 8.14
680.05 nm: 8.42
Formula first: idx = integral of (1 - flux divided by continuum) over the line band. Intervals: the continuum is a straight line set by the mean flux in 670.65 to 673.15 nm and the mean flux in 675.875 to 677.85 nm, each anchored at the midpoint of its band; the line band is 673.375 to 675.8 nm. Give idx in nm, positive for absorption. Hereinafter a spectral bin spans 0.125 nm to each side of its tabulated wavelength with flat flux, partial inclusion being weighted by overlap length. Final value -0.37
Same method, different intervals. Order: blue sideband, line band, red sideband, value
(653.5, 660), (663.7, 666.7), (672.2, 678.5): 0.044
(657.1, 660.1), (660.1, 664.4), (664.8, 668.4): 0.081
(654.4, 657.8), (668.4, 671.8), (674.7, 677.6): -0.188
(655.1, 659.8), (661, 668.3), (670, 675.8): 0.201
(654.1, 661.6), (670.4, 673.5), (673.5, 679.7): -0.053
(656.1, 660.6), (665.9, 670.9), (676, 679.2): -0.173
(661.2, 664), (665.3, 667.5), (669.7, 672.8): -0.016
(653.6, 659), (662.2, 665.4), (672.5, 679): 0.066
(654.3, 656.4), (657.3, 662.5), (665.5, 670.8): -0.153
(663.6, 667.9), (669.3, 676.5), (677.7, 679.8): 0.025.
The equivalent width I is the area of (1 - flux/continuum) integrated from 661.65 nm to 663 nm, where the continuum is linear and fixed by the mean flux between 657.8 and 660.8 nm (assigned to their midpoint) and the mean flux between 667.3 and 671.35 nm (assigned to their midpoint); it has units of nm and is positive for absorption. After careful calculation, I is 0.02 nm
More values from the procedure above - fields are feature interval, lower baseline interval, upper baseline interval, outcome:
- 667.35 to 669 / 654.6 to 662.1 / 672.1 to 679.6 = -0.015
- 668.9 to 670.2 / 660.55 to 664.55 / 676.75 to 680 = -0.050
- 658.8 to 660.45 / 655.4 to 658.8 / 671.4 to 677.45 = -0.007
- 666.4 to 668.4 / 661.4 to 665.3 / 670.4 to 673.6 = -0.020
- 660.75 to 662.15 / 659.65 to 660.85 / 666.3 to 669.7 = -0.001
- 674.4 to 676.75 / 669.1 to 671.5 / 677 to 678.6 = -0.085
